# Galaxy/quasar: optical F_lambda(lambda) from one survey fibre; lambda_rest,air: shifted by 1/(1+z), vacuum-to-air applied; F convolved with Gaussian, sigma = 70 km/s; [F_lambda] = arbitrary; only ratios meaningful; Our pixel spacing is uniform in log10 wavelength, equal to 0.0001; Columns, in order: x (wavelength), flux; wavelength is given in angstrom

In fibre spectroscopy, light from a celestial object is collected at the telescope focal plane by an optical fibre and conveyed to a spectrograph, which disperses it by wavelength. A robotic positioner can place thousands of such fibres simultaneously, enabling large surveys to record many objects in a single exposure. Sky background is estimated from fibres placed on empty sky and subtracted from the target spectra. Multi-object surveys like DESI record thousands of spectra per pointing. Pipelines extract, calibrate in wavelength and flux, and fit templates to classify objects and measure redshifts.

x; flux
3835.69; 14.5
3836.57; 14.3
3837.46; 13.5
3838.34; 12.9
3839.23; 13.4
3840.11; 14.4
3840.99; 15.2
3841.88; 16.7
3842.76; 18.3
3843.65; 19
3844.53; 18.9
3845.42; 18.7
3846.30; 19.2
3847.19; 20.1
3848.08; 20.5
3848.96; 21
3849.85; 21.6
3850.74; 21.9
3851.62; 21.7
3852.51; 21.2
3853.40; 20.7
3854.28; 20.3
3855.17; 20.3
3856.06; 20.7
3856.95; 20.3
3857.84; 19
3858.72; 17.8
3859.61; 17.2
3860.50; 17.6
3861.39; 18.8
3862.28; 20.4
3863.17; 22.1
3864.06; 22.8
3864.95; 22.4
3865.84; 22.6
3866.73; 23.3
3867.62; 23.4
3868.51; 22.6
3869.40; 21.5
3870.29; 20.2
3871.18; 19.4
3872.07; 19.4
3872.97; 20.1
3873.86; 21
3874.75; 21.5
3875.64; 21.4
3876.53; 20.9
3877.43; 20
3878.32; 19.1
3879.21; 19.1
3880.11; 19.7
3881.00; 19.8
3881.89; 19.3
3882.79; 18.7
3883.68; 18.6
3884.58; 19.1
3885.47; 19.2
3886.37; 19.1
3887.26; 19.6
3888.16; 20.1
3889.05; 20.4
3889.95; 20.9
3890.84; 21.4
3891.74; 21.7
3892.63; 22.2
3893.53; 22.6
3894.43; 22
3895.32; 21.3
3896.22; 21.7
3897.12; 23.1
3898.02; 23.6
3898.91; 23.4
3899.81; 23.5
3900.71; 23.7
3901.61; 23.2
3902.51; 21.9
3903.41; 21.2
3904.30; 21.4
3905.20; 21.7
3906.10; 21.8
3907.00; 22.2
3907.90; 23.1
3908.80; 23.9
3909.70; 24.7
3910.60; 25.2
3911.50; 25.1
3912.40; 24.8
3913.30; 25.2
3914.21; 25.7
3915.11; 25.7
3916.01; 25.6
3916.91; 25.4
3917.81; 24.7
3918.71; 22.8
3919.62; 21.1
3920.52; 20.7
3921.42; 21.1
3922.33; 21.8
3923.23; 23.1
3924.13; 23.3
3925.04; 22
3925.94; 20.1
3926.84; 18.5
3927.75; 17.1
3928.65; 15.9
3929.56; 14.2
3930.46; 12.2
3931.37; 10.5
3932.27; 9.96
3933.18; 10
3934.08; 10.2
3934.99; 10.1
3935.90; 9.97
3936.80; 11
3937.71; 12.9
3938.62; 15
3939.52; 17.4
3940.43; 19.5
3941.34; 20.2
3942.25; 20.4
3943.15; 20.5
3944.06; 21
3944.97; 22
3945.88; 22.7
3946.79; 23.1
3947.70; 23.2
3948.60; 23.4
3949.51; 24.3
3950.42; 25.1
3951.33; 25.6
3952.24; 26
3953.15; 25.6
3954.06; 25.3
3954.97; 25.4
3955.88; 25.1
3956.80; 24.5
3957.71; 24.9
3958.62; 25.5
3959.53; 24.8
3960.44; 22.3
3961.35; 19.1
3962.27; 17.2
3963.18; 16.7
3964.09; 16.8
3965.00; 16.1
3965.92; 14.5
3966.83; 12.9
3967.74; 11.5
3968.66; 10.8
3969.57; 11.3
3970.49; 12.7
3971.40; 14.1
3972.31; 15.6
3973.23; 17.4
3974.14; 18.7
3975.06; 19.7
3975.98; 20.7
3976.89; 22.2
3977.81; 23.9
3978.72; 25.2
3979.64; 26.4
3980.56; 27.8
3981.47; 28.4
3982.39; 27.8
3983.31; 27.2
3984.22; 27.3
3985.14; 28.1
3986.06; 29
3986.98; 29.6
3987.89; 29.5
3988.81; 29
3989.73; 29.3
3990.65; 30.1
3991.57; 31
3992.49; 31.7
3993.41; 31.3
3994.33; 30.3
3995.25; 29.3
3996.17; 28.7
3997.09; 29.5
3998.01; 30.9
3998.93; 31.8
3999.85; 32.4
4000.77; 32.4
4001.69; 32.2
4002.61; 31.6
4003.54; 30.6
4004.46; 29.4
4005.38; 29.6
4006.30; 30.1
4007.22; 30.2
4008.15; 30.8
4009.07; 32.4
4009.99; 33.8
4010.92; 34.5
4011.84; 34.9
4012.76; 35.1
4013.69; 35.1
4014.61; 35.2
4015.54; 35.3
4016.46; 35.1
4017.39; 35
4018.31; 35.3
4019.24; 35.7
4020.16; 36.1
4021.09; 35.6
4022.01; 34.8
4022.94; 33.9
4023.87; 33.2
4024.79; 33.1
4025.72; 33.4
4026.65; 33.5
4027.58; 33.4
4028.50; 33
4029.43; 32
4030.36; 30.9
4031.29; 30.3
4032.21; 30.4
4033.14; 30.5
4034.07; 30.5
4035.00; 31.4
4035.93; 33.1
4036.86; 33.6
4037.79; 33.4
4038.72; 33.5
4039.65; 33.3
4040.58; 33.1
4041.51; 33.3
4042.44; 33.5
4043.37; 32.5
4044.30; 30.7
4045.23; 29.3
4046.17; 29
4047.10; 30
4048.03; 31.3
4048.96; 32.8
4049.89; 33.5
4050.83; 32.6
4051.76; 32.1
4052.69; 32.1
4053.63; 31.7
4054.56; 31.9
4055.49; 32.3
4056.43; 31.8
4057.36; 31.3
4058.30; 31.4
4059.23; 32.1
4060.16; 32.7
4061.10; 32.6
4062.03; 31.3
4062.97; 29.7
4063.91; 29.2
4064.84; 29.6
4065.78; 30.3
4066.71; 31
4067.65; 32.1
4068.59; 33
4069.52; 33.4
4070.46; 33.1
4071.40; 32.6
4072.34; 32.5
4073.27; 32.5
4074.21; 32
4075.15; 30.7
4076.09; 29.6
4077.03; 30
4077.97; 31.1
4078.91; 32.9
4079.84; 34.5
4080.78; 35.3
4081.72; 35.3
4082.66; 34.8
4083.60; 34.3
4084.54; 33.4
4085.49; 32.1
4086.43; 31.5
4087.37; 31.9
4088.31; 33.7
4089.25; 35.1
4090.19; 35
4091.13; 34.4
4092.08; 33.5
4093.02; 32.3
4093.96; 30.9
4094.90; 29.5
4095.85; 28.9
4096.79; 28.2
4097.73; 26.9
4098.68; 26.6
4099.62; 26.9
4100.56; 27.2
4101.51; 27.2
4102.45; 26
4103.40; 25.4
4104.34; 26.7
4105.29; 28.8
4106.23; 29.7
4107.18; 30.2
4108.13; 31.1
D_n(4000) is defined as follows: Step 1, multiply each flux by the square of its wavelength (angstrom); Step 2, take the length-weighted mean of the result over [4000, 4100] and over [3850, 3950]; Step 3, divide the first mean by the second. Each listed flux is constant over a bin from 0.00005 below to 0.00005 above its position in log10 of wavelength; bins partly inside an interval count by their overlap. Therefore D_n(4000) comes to 1.7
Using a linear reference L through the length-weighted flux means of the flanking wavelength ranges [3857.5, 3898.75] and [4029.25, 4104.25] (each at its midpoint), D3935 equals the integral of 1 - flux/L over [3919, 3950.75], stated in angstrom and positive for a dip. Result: 7.7 angstrom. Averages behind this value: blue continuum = 20.6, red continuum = 31.5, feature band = 18.1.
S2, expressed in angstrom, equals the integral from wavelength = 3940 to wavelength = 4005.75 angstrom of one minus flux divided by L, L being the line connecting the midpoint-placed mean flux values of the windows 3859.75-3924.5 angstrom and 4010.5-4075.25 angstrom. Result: 8.36 angstrom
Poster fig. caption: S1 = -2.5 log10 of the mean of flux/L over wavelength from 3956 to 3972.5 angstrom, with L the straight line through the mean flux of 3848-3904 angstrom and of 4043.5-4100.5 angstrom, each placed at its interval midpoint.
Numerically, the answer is 0.42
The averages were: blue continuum 20.9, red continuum 31.7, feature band 17.5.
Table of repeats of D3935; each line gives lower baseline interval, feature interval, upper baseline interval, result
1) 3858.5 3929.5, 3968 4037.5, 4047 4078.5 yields -3.0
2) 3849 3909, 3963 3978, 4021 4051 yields 6.3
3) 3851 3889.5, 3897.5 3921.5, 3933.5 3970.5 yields -4.5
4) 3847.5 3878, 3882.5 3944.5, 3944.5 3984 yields 2.5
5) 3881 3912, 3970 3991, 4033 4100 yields 2.0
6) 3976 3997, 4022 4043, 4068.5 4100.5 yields -1.9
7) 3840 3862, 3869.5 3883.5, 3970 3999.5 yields 0.4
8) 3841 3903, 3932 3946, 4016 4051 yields 5.4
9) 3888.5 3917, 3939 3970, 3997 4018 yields 7.8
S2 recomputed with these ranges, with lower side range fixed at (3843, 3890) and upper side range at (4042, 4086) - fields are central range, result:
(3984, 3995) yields -0.86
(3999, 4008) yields -0.82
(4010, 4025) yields -2.90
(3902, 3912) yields -0.12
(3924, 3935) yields 4.16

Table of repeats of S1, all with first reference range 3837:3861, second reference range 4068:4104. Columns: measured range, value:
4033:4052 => -0.11 mag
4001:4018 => -0.20 mag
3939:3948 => 0.14 mag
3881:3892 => 0.04 mag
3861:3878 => -0.08 mag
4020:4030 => -0.20 mag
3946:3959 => -0.02 mag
